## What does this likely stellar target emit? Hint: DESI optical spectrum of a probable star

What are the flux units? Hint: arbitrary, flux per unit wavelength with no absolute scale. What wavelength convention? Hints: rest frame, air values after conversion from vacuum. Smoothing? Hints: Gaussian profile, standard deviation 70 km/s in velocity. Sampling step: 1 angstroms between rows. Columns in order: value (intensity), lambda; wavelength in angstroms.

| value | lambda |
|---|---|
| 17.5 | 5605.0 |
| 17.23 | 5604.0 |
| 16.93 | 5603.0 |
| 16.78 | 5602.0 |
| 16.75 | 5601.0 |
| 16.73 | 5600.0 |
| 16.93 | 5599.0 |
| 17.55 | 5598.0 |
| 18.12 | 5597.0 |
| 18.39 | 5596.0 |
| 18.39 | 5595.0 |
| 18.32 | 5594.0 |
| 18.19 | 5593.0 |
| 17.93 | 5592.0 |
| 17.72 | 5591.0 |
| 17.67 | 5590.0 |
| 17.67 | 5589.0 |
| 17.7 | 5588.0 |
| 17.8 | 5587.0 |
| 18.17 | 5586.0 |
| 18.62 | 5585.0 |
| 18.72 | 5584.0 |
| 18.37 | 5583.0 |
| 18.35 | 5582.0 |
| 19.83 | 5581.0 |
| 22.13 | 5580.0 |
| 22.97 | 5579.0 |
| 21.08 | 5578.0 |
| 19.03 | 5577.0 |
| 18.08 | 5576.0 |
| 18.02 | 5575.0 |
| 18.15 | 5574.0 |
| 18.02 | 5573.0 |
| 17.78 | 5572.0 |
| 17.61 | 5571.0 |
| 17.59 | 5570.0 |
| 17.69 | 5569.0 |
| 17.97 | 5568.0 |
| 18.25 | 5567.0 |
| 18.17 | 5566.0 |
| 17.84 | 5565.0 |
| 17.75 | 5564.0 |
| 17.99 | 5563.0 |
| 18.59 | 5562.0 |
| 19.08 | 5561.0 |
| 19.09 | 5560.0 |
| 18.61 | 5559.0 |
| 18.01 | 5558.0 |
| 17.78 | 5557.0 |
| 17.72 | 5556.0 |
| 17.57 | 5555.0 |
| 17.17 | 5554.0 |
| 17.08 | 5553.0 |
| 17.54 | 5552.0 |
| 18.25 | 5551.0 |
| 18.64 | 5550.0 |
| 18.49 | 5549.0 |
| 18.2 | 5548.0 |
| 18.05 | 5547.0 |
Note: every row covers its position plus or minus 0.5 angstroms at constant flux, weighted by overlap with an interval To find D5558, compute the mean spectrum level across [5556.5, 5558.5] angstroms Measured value 17.9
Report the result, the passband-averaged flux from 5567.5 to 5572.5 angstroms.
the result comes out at 17.7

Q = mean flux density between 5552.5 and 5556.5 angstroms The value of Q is 17.4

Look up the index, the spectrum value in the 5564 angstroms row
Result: 17.75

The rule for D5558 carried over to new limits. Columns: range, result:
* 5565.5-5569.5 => 18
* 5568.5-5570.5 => 17.6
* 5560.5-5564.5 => 18.4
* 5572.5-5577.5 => 18.3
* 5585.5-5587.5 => 18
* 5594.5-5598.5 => 18.1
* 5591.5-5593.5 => 18.1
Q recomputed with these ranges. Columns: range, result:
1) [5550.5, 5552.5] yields 17.9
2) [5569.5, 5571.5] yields 17.6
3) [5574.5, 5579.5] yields 19.8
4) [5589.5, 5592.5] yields 17.8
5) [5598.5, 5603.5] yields 16.8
